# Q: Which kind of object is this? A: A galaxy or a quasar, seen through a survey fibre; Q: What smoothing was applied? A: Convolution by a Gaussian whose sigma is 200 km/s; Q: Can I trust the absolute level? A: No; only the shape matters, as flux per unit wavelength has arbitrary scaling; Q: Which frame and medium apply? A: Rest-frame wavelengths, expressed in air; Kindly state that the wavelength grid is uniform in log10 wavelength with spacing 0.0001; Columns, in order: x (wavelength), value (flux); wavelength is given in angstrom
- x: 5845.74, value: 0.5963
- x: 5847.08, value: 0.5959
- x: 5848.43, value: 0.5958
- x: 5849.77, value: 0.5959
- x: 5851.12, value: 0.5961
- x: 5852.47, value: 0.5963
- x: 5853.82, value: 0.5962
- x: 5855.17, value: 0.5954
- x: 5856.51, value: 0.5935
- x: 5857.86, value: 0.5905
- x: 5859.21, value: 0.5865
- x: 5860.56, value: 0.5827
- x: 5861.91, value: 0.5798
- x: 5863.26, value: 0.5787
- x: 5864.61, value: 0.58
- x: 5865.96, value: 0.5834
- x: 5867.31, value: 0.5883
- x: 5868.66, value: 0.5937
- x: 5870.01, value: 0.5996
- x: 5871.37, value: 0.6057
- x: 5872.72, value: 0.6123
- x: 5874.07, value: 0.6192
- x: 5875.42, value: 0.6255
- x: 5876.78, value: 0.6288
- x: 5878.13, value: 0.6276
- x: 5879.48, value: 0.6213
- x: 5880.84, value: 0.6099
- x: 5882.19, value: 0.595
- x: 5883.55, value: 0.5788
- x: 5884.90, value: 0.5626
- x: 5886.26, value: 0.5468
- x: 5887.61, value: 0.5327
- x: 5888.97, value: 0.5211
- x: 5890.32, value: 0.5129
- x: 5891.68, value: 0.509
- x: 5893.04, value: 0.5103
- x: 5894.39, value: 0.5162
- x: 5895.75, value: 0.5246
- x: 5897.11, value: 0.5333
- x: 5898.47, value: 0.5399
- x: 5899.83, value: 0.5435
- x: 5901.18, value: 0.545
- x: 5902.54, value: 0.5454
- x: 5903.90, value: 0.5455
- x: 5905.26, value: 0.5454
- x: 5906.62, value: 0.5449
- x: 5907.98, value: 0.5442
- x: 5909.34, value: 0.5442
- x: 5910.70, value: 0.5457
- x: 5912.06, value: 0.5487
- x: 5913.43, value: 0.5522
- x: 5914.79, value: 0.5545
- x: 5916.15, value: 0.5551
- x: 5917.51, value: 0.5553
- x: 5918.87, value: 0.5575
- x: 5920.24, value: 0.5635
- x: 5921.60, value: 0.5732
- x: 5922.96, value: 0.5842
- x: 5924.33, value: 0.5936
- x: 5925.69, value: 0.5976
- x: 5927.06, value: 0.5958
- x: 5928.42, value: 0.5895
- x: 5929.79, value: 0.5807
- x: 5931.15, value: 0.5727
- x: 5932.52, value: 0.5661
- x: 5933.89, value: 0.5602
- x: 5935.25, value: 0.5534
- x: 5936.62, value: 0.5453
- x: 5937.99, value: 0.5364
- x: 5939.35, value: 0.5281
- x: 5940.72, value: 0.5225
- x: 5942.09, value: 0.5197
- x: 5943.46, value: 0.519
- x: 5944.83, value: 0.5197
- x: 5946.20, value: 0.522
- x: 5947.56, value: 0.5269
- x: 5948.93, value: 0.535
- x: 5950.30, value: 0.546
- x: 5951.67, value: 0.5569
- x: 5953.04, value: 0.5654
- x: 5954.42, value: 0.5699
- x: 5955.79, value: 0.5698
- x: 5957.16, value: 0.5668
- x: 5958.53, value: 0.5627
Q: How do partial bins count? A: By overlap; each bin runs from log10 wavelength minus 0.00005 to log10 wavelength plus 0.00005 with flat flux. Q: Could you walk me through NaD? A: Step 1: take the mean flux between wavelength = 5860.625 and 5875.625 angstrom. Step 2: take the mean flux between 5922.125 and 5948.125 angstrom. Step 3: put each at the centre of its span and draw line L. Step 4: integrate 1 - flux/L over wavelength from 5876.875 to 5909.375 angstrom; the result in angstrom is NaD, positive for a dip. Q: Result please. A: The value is 1.6 angstrom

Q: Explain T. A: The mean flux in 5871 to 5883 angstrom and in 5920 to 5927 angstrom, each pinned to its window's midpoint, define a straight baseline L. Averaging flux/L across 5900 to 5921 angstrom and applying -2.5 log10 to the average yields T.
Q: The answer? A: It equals 0.08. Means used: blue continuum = 0.616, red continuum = 0.585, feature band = 0.55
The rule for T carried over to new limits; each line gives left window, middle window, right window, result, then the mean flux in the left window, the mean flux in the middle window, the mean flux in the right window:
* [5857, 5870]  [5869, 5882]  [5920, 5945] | -0.06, 0.586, 0.615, 0.56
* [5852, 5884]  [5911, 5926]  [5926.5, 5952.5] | -0.01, 0.599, 0.566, 0.547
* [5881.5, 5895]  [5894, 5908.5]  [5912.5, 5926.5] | 0.02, 0.539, 0.539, 0.568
